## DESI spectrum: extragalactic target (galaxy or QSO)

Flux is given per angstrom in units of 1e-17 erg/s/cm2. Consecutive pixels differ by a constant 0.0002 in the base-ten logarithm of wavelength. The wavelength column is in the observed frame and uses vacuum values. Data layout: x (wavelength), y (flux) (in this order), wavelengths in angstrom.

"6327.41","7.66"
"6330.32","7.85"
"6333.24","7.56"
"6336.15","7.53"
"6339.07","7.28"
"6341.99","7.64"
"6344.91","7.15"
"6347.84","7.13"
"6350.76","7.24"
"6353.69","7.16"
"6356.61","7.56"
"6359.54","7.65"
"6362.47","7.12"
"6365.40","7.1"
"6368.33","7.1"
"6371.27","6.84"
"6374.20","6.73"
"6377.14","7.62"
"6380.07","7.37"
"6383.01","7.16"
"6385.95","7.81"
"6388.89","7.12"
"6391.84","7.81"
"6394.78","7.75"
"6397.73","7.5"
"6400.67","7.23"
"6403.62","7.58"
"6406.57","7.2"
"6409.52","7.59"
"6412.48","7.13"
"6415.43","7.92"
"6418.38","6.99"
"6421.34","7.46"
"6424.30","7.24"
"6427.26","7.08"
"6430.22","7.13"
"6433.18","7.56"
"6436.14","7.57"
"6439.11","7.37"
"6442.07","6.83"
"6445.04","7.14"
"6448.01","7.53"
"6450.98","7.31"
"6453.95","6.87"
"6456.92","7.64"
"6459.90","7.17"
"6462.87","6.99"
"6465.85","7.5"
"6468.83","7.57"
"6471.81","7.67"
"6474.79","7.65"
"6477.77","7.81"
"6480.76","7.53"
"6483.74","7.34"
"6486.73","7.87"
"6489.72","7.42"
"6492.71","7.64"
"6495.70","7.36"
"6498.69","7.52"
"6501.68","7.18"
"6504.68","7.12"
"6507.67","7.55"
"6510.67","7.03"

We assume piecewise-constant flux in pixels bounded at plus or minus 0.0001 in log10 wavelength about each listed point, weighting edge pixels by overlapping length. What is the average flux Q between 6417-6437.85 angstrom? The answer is 7.29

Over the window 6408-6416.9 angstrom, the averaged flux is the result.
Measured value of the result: 7.54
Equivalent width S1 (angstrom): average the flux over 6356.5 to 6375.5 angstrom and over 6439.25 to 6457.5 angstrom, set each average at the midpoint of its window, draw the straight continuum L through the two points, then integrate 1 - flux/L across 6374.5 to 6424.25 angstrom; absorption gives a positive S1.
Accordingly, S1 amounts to -1.84 angstrom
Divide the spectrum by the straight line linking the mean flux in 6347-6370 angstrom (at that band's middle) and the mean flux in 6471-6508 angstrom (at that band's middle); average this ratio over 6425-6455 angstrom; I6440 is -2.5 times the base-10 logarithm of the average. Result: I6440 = 0.02 mag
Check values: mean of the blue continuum 7.26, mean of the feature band 7.25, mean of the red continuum 7.51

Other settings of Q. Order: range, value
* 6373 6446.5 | 7.36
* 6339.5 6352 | 7.29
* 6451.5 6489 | 7.46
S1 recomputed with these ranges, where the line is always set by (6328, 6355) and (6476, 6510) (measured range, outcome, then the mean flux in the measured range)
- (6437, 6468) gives 0.9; 7.25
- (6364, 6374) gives 0.6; 6.98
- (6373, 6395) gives 0.0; 7.41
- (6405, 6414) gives 0.1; 7.31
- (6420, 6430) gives 0.3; 7.24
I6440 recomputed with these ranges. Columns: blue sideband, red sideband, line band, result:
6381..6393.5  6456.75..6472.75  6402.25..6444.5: 0.016 mag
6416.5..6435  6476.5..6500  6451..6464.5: 0.034 mag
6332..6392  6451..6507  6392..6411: -0.022 mag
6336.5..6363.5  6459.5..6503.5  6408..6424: 0.001 mag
